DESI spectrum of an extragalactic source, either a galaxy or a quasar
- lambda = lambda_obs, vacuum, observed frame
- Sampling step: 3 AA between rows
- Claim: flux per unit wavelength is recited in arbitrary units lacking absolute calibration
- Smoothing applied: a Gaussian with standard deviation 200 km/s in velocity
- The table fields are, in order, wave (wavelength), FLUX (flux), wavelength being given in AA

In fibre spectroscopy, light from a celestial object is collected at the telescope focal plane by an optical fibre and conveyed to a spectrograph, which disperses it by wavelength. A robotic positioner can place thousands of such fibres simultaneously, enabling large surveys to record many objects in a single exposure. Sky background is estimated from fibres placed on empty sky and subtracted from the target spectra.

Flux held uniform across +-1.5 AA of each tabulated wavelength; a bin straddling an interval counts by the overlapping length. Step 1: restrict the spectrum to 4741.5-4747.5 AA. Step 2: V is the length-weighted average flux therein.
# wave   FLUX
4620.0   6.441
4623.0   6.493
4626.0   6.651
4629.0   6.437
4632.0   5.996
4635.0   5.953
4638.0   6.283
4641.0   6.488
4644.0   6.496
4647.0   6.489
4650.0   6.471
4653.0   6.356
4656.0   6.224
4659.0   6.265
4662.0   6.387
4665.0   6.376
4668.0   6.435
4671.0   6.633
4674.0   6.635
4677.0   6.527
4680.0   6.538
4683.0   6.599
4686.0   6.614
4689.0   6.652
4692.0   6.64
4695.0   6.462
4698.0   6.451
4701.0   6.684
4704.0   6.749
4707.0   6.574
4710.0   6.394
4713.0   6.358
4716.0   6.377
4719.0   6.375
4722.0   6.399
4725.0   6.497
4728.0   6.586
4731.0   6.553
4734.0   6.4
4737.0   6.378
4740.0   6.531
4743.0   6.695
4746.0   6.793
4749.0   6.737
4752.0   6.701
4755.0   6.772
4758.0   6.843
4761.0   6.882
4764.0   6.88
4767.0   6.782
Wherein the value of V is 6.74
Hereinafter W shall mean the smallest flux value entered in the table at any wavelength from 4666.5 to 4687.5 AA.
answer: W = 6.435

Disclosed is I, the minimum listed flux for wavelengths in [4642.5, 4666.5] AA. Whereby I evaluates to 6.224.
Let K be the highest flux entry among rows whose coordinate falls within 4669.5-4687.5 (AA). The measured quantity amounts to 6.635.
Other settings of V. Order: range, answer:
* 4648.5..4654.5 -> 6.41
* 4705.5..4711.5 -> 6.48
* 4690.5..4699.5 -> 6.52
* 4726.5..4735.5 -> 6.51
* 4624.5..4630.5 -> 6.54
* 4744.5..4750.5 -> 6.77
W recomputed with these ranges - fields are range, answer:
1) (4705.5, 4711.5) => 6.394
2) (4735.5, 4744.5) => 6.378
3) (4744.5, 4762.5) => 6.701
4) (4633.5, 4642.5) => 5.953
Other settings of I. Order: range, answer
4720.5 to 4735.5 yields 6.399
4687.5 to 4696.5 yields 6.462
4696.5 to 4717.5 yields 6.358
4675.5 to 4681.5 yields 6.527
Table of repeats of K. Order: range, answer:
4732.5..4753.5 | 6.793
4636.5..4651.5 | 6.496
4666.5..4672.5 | 6.633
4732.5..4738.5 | 6.4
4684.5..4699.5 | 6.652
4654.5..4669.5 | 6.435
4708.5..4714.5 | 6.394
